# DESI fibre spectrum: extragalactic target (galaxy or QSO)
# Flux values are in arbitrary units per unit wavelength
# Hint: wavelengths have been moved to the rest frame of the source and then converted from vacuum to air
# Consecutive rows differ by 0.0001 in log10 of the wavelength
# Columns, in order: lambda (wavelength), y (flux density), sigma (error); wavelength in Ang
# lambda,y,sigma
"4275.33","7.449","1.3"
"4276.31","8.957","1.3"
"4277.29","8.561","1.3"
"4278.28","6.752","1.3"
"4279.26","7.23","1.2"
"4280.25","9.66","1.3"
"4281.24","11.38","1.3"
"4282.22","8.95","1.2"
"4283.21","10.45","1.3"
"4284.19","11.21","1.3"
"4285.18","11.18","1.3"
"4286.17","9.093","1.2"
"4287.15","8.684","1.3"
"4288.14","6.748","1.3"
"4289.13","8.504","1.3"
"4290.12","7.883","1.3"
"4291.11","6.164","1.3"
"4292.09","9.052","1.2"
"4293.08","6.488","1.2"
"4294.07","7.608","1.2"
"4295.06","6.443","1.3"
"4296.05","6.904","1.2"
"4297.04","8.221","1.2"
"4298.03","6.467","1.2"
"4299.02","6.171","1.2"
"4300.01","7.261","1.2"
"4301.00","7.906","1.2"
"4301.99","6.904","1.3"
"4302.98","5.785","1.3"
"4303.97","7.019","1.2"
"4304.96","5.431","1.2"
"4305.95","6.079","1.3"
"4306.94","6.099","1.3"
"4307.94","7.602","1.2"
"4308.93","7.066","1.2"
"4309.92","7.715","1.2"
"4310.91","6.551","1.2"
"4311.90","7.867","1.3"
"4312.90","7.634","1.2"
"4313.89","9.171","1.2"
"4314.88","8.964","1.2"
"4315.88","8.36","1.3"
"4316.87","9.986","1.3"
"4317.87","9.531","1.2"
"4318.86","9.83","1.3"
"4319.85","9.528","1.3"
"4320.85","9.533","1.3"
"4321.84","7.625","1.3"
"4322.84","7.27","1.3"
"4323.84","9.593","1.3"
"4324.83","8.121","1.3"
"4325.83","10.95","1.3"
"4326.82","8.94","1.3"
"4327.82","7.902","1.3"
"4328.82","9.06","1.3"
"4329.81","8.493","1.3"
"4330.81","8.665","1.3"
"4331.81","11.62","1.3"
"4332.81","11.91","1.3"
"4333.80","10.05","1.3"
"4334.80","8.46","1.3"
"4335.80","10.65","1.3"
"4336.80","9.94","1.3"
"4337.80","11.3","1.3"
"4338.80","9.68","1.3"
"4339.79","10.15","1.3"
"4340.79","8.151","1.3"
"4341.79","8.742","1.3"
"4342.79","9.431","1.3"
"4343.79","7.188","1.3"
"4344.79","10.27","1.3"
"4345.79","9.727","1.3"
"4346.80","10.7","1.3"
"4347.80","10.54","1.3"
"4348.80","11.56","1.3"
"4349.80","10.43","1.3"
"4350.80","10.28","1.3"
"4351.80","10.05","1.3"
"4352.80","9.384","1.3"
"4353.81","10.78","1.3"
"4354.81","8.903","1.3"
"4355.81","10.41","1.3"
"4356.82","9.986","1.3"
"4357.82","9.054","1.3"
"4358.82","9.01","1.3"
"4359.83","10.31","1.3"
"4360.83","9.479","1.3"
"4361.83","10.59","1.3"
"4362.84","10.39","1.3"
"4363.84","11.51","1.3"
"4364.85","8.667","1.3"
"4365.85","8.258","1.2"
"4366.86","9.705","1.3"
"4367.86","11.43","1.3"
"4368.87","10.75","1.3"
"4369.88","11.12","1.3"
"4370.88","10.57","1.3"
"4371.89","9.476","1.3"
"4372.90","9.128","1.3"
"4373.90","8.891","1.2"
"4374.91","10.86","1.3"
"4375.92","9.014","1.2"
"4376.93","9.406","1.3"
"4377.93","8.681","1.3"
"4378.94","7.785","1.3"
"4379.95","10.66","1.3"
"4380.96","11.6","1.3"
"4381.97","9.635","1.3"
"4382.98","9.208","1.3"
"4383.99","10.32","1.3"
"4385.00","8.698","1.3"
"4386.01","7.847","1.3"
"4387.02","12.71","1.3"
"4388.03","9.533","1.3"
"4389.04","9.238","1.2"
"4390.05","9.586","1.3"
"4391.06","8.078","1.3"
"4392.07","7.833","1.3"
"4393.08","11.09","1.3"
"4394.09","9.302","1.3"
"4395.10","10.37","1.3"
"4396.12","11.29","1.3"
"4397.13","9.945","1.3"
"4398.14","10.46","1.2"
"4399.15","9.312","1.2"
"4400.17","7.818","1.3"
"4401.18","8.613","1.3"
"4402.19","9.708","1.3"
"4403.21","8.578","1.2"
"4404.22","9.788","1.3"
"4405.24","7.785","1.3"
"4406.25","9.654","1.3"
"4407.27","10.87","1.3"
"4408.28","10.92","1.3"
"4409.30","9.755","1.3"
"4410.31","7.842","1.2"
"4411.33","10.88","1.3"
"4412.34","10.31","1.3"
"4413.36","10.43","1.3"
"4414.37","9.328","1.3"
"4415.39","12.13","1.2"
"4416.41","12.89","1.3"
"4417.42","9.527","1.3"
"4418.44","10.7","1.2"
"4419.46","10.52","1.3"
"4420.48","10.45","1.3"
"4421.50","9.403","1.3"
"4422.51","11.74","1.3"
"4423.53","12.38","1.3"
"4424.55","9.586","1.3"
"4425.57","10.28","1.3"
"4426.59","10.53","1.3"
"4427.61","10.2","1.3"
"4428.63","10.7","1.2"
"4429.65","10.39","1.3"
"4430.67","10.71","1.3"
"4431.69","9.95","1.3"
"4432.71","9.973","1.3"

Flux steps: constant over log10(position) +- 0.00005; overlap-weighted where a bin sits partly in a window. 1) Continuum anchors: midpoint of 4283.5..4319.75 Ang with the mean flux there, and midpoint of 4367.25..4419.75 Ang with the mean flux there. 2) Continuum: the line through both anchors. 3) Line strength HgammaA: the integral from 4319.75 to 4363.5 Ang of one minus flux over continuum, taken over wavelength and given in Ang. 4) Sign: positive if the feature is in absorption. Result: -4.9 Ang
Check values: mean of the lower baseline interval 7.8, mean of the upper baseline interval 9.84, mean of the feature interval 9.66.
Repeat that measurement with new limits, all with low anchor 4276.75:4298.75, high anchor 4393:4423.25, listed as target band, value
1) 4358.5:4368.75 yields -0.62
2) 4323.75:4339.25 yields -1.31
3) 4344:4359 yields -1.30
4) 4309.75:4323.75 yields 0.24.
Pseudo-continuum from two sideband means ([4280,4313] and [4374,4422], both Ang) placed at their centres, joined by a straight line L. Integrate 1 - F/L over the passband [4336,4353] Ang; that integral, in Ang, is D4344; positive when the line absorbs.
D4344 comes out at -2.3 Ang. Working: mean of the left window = 7.75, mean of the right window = 9.79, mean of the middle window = 9.88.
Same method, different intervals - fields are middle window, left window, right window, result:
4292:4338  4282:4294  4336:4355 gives 4.9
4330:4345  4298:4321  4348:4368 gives -1.2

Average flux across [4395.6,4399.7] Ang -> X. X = 10.2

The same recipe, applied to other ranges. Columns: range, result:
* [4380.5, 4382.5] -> 10.6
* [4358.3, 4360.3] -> 9.63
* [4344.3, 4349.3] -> 10.5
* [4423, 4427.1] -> 10.7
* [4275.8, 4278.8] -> 8.1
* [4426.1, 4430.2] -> 10.5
